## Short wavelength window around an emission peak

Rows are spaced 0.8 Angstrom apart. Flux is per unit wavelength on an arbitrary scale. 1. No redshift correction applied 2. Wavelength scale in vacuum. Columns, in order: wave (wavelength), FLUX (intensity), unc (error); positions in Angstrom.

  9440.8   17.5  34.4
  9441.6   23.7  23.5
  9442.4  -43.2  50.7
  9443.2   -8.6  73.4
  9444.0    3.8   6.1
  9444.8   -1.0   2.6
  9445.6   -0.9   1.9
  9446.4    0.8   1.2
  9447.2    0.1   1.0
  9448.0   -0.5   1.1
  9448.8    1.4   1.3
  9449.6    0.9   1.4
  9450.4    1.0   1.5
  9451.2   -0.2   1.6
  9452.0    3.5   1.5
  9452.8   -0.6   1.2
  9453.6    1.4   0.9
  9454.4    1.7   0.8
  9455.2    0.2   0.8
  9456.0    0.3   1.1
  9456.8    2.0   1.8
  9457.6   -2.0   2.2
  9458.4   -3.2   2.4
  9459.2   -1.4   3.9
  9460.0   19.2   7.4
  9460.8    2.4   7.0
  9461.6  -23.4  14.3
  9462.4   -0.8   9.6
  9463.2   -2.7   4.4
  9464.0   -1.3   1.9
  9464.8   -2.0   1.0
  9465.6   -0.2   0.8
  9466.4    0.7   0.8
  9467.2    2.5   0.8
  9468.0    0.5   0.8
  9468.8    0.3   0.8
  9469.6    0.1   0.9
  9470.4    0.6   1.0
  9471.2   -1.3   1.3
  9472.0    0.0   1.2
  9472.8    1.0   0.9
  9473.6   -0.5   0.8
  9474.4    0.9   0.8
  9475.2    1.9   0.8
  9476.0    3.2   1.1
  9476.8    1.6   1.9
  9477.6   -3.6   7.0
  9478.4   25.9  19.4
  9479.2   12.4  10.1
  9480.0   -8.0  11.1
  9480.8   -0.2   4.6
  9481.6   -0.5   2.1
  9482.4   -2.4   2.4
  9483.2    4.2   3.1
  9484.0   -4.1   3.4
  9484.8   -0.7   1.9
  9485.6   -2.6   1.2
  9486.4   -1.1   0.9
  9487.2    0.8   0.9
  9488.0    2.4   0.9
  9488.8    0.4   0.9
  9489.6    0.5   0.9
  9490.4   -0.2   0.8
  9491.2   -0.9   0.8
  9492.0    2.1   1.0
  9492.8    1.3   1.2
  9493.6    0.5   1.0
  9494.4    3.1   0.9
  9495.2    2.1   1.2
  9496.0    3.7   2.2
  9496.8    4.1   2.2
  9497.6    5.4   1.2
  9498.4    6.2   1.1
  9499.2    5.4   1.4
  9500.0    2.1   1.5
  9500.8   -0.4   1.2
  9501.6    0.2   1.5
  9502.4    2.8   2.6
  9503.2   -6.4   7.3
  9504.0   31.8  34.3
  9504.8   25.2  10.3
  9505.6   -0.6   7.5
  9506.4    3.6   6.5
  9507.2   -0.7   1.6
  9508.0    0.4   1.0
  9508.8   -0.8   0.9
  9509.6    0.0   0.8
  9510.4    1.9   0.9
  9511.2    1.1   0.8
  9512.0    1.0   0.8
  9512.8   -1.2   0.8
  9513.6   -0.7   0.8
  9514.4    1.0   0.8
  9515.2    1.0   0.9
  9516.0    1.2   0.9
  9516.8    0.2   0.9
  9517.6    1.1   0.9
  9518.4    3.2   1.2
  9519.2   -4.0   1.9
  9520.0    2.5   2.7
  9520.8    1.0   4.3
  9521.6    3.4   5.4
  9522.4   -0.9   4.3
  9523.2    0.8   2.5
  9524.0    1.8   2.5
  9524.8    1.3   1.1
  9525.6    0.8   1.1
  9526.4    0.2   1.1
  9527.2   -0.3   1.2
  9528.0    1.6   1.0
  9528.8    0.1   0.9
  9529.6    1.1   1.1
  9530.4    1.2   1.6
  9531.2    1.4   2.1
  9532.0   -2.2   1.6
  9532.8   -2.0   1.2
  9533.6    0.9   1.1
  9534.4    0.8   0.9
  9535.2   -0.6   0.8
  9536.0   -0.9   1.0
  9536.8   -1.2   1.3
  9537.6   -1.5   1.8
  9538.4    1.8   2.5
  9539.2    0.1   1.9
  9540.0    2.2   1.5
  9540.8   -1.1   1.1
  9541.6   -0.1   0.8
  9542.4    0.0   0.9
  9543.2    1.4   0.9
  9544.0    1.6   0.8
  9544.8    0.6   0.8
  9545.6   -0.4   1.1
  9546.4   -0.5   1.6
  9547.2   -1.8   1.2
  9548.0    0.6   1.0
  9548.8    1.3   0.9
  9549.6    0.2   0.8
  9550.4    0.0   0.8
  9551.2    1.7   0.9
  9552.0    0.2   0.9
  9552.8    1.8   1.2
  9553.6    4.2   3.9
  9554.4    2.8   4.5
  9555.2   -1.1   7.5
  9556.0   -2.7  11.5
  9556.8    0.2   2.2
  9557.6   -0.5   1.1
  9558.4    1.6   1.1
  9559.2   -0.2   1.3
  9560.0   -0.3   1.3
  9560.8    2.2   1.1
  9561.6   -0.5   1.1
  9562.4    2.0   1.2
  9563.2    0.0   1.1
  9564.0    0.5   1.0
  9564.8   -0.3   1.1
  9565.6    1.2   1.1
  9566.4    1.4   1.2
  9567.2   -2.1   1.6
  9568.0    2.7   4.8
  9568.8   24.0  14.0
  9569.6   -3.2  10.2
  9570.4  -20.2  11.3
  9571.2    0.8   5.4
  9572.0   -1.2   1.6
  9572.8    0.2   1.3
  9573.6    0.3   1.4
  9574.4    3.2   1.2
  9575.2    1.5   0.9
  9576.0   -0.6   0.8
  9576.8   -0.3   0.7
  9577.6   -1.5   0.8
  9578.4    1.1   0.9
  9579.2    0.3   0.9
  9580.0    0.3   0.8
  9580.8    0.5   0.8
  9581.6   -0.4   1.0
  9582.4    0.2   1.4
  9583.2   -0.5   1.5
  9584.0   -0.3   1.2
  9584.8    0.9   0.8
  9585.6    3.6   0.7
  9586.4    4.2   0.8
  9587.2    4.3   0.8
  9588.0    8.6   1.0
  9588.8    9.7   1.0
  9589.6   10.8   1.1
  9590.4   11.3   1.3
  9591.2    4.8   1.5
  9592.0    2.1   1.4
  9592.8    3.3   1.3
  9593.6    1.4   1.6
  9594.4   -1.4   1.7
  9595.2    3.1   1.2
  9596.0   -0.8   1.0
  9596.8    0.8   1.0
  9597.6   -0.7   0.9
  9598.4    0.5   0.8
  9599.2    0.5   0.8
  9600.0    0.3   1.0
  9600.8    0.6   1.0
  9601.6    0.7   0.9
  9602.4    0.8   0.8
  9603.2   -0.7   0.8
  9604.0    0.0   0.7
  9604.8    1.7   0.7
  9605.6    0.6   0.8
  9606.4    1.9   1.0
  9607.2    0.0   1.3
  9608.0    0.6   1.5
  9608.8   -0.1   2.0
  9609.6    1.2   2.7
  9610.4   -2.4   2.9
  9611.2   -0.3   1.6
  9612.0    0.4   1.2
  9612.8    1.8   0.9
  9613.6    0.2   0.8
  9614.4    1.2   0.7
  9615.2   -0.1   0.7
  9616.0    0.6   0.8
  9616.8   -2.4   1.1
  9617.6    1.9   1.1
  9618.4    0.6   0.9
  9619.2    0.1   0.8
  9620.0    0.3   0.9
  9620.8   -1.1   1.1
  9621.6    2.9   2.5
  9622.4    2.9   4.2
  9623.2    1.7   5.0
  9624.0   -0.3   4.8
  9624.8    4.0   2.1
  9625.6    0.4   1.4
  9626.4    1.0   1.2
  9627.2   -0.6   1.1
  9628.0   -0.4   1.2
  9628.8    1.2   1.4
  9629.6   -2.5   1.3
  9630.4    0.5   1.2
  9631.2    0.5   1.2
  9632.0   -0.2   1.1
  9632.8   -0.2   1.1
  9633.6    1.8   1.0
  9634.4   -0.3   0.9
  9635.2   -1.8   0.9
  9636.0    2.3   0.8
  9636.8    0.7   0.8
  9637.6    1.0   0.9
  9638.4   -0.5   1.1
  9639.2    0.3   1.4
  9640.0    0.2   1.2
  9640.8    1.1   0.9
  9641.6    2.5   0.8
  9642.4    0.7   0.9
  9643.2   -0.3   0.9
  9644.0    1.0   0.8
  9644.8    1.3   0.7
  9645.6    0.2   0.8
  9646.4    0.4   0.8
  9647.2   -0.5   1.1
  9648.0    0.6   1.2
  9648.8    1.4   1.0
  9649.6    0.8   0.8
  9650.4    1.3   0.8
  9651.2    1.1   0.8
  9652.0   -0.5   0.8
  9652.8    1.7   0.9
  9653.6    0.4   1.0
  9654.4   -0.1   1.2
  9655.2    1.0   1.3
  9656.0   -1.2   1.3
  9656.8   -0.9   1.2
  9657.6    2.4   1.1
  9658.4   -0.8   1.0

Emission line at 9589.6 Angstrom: [O III]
